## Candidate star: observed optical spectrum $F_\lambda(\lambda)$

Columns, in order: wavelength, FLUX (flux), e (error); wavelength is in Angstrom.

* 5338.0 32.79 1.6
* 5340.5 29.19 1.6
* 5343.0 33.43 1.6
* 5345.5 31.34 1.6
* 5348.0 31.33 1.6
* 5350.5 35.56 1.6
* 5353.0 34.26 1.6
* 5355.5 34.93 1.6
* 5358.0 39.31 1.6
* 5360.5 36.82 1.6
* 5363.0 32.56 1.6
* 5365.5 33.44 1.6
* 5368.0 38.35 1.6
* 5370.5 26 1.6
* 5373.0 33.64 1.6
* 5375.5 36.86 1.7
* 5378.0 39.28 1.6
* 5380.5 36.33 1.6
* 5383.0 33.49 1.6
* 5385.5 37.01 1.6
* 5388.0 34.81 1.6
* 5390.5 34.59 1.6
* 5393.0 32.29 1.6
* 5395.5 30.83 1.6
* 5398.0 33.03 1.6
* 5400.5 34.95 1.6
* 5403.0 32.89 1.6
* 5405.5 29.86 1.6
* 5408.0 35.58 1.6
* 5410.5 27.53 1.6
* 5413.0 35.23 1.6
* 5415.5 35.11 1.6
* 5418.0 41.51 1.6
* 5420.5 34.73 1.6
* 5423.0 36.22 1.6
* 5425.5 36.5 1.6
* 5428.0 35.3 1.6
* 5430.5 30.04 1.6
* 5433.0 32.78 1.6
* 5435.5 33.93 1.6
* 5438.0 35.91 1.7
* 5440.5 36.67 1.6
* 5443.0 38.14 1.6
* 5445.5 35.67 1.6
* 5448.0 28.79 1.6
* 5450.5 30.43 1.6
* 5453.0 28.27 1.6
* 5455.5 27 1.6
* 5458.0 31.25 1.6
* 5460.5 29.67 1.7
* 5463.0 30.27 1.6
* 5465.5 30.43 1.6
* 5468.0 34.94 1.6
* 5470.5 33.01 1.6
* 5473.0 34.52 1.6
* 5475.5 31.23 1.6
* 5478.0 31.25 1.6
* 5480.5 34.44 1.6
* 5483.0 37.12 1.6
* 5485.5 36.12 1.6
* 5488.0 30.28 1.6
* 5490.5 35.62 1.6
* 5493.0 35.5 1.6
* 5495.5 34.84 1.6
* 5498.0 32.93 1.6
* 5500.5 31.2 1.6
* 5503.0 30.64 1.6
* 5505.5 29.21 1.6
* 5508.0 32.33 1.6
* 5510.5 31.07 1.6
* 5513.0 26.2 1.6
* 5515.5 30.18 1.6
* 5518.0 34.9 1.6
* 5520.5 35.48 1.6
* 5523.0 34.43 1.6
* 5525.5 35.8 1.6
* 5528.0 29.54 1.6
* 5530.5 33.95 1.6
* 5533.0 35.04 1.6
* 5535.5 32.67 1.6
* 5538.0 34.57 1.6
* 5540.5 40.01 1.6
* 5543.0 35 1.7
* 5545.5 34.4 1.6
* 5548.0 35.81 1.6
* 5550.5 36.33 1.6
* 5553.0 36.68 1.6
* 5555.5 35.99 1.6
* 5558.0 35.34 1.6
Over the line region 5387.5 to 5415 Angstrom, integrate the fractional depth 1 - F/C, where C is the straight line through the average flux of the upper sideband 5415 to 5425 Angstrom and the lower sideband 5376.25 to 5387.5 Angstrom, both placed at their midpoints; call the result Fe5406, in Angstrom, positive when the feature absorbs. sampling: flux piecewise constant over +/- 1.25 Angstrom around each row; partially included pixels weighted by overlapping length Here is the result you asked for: 2.87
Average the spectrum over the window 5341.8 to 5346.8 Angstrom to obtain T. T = 32.4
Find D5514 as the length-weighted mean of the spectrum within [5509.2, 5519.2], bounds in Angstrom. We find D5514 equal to 30.6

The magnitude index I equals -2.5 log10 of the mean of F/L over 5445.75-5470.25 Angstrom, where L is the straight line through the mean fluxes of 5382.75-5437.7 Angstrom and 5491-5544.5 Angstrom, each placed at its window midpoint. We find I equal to 0.108 mag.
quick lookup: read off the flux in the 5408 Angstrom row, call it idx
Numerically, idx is 35.58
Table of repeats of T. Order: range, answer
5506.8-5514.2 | 29.9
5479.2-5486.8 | 35.8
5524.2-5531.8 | 33.1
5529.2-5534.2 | 34.4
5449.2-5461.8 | 29.3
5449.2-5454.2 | 29.4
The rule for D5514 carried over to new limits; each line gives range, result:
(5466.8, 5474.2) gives 34.1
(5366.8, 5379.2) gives 34.8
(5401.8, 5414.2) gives 32.2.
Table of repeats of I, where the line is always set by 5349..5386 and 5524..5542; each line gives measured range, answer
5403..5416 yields 0.078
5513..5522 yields 0.066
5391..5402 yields 0.068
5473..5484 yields 0.037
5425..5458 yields 0.063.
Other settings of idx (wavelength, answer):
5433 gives 32.78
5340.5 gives 29.19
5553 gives 36.68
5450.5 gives 30.43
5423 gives 36.22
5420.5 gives 34.73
